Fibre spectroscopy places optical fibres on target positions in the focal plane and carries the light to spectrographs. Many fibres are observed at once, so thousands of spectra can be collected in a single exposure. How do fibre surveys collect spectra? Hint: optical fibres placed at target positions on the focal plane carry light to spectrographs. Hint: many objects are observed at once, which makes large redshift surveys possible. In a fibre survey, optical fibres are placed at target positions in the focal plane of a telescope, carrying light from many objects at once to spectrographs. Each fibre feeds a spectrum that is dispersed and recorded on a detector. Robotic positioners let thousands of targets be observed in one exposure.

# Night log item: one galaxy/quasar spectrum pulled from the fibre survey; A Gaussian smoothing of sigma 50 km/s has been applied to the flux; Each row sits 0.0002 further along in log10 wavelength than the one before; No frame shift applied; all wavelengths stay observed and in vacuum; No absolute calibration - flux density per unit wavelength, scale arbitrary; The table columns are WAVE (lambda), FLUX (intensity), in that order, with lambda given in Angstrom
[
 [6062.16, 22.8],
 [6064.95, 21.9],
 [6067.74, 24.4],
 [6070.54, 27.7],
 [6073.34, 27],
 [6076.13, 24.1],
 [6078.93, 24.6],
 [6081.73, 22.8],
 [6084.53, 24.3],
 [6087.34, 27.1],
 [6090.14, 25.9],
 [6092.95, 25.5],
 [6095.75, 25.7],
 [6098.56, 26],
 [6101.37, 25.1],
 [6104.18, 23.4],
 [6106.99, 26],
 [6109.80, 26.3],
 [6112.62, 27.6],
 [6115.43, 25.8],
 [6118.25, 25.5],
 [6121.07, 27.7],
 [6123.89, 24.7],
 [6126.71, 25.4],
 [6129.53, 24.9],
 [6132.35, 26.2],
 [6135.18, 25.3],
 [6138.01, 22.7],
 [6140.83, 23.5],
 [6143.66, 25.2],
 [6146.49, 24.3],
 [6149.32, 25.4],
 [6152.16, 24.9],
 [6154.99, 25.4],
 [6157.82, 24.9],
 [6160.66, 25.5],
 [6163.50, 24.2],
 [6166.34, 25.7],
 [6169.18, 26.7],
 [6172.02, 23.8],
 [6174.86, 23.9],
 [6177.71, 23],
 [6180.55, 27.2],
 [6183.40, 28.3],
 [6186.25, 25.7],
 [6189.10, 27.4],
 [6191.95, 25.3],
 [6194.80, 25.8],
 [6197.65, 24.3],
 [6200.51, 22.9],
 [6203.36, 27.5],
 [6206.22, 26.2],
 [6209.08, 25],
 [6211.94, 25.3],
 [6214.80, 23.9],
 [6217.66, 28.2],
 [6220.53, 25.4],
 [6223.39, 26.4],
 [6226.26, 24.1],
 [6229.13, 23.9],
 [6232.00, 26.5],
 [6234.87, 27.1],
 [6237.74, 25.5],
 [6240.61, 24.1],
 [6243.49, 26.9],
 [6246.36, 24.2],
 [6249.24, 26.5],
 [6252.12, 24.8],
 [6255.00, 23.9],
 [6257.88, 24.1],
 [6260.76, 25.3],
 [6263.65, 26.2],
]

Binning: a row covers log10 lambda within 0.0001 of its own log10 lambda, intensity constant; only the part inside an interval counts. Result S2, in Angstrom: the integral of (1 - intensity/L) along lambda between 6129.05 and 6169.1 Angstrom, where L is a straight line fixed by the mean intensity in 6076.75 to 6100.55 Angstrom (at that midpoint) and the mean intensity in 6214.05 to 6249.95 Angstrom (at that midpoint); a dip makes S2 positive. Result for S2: 0.70 Angstrom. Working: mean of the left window 25.2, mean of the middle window 24.9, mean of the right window 25.6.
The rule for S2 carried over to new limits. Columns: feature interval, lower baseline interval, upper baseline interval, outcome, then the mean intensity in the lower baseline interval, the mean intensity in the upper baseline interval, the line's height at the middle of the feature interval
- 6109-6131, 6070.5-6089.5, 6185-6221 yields -0.54 Angstrom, 25.2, 25.6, 25.4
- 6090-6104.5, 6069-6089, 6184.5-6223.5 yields 0.03 Angstrom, 25.4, 25.7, 25.4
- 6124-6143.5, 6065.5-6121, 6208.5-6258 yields 0.59 Angstrom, 25.5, 25.4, 25.5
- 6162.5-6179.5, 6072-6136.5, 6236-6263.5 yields 0.48 Angstrom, 25.5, 25.1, 25.3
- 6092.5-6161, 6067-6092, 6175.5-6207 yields 0.52 Angstrom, 25.3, 25.7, 25.5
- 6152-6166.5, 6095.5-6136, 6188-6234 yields 0.31 Angstrom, 25.7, 25.5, 25.6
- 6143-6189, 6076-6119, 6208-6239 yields 0.31 Angstrom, 25.4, 25.6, 25.5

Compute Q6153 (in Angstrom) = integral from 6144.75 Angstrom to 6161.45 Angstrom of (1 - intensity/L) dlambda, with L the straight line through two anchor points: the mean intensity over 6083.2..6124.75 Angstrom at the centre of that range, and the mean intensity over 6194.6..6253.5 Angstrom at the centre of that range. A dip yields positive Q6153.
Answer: 0.4 Angstrom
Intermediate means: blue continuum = 25.8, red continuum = 25.4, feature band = 25.1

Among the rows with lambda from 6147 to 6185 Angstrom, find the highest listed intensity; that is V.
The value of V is 28.3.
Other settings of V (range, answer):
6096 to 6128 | 27.7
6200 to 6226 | 28.2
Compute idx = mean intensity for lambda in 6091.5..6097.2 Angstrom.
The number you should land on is 25.6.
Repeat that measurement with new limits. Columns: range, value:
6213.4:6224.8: 26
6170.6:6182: 24.5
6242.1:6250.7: 25.9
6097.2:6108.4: 25.1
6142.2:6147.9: 24.7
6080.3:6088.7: 24.7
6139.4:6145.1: 24.4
